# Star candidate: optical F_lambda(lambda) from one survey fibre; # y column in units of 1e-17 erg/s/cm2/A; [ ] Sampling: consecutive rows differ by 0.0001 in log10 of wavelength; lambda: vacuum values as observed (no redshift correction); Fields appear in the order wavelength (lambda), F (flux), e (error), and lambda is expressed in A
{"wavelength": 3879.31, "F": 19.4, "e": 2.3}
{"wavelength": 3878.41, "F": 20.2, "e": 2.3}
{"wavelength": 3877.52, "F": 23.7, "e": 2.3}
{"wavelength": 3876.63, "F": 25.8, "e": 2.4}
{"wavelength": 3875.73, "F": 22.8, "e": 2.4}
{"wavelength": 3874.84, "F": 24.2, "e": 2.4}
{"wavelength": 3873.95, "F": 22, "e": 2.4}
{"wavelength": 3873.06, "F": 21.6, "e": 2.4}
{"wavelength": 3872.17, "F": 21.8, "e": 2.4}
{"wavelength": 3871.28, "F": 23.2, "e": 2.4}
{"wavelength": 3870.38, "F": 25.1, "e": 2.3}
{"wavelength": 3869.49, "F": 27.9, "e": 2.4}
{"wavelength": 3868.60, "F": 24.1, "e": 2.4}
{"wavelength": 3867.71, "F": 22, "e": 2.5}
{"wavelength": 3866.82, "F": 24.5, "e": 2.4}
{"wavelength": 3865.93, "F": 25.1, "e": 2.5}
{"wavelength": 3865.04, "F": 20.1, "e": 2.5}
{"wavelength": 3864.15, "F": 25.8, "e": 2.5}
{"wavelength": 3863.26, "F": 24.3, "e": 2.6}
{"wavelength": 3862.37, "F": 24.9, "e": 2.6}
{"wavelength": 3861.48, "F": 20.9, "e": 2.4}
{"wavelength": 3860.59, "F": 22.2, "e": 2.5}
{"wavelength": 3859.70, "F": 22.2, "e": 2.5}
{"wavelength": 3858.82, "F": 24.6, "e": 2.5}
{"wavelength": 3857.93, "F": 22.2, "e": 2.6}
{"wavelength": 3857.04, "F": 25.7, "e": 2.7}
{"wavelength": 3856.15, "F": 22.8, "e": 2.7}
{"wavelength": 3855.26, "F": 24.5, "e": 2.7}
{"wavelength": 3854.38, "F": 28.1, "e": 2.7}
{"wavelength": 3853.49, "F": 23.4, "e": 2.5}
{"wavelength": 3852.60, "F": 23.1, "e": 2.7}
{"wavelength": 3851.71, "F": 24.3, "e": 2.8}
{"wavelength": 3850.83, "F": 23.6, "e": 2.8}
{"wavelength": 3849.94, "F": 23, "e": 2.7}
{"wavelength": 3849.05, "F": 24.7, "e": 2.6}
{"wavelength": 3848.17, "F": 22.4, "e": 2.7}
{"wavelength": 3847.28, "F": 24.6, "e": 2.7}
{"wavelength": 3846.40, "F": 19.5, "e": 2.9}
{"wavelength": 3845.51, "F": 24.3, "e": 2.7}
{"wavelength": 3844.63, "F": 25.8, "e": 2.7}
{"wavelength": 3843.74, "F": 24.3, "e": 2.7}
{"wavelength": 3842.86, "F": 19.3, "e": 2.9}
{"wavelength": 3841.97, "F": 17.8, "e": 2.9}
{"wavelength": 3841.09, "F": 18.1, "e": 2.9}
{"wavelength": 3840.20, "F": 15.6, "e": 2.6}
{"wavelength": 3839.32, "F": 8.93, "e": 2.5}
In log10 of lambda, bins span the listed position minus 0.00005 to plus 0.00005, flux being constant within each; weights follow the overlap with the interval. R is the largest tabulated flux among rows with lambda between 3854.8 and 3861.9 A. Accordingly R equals 25.7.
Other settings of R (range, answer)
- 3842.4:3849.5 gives 25.8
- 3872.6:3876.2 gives 24.2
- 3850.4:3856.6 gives 28.1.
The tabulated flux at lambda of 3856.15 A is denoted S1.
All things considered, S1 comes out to 22.8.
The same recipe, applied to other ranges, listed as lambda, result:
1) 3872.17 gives 21.8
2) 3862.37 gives 24.9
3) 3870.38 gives 25.1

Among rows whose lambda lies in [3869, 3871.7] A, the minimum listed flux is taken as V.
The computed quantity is 23.2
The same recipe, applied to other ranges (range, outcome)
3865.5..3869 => 22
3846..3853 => 19.5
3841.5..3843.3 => 17.8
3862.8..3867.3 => 20.1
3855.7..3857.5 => 22.8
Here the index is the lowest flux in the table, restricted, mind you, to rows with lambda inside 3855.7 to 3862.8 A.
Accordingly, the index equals 20.9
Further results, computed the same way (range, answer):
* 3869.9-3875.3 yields 21.6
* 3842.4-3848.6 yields 19.3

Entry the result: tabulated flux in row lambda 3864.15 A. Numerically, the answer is 25.8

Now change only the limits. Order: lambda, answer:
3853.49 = 23.4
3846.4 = 19.5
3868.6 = 24.1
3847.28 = 24.6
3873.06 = 21.6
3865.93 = 25.1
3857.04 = 25.7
